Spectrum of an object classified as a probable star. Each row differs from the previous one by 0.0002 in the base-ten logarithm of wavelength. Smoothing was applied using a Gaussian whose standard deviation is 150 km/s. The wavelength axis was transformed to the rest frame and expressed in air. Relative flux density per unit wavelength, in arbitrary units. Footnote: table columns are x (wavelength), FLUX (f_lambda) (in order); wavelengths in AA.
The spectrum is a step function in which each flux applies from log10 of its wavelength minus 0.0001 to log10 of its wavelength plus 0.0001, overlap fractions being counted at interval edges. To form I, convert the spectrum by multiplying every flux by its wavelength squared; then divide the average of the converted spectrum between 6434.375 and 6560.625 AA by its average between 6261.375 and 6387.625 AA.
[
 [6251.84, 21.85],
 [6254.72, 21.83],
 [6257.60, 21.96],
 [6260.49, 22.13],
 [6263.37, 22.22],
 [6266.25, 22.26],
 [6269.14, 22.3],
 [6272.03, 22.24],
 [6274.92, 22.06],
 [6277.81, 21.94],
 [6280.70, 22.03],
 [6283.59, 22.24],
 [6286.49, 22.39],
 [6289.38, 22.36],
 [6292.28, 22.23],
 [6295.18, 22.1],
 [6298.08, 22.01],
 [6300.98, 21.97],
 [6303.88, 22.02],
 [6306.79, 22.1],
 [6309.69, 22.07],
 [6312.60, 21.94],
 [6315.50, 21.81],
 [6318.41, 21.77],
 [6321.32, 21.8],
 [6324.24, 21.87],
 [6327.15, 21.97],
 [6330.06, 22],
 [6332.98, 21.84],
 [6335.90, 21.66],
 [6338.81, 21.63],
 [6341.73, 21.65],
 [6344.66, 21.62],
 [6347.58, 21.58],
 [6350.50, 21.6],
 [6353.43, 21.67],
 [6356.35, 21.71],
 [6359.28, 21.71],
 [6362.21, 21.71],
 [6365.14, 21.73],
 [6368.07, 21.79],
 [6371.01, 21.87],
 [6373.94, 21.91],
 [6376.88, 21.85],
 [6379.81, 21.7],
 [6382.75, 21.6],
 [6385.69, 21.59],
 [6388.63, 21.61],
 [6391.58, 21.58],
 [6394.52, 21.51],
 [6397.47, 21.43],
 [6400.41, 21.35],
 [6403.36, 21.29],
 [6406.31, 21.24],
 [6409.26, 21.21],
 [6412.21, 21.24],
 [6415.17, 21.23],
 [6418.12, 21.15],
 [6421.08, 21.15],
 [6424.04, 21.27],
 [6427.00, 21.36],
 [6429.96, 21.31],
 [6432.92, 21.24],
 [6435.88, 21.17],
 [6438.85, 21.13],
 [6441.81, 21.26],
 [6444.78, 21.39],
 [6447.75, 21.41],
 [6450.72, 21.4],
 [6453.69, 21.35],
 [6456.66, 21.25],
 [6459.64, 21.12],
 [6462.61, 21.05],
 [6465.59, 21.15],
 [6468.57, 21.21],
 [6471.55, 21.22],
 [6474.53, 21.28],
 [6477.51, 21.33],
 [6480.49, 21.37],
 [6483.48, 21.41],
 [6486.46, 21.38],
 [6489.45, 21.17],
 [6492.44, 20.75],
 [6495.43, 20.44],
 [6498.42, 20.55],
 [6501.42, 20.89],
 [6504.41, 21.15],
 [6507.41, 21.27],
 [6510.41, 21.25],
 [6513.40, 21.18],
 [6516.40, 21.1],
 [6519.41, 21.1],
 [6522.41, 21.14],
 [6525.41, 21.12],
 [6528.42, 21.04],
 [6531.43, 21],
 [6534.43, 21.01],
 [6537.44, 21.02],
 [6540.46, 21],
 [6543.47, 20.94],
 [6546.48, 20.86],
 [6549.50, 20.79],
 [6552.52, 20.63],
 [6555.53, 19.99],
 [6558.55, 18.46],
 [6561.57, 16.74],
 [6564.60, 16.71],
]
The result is 1.0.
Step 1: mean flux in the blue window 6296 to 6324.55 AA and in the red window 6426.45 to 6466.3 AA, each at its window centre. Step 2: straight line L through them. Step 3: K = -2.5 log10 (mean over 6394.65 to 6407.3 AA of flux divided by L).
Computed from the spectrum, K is 0.007 mag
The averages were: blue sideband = 21.9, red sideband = 21.3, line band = 21.4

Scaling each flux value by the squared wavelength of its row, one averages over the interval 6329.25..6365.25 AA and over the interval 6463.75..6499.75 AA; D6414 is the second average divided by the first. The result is 1.0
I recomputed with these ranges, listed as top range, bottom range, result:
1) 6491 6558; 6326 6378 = 1.01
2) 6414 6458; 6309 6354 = 1.01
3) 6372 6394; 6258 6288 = 1.01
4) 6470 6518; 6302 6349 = 1.02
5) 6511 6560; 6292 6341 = 1.02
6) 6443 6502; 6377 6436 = 1.01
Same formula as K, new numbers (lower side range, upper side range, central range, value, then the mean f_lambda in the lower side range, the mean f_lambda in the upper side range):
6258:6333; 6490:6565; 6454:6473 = -0.011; 22.1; 20.5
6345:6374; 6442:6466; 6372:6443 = 0.005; 21.7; 21.3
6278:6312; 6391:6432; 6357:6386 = -0.008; 22.1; 21.3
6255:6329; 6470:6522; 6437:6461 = 0.002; 22.1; 21.1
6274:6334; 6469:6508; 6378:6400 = 0.001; 22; 21.1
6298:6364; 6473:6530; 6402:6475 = 0.006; 21.8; 21.1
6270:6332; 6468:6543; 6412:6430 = 0.013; 22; 21.1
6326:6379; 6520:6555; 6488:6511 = 0.010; 21.8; 20.9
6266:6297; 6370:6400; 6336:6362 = 0.009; 22.2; 21.7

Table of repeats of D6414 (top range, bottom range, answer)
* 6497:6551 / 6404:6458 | 1.02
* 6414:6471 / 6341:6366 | 1.01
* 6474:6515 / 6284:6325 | 1.02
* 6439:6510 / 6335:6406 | 1.01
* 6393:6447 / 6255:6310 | 1.00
